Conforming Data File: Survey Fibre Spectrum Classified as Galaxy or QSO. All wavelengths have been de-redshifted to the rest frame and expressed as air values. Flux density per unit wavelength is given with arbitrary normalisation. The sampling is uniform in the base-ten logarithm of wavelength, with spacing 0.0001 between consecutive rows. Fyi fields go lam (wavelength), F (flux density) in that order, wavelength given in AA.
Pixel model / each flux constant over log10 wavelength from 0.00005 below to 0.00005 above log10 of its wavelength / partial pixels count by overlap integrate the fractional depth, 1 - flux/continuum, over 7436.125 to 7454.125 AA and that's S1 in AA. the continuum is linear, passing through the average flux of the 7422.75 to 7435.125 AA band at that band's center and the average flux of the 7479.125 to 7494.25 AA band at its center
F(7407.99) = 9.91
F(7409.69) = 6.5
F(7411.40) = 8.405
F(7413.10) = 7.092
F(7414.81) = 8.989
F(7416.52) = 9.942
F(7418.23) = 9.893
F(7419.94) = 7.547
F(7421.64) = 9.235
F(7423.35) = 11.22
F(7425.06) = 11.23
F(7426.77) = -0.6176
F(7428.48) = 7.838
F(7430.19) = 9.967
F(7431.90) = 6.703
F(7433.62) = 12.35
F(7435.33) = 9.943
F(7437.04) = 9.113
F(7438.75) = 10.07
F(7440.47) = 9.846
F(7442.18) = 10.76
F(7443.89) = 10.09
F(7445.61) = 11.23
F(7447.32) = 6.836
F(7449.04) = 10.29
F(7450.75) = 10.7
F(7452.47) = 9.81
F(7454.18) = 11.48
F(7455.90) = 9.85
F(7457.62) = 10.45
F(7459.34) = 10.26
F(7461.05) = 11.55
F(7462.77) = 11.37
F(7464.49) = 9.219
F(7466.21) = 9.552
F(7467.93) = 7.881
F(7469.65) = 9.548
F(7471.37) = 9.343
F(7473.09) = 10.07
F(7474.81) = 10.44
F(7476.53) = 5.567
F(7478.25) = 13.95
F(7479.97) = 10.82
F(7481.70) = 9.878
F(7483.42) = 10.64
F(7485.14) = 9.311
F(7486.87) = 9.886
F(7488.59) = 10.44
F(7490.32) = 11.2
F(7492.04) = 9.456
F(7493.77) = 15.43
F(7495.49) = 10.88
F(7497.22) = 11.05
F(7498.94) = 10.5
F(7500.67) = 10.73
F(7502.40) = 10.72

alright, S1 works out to -1.81 AA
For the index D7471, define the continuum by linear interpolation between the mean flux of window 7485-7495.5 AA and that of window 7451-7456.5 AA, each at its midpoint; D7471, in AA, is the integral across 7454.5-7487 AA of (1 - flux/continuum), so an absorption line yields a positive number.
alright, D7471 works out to 2.18 AA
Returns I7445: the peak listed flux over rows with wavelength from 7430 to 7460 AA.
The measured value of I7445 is 12.35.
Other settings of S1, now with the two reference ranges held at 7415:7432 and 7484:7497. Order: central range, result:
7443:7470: -1.07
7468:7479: 0.71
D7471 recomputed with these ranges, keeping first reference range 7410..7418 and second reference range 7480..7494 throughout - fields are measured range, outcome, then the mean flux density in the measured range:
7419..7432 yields 1.3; 7.98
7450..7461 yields -0.9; 10.5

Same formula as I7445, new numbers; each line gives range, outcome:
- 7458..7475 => 11.55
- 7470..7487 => 13.95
